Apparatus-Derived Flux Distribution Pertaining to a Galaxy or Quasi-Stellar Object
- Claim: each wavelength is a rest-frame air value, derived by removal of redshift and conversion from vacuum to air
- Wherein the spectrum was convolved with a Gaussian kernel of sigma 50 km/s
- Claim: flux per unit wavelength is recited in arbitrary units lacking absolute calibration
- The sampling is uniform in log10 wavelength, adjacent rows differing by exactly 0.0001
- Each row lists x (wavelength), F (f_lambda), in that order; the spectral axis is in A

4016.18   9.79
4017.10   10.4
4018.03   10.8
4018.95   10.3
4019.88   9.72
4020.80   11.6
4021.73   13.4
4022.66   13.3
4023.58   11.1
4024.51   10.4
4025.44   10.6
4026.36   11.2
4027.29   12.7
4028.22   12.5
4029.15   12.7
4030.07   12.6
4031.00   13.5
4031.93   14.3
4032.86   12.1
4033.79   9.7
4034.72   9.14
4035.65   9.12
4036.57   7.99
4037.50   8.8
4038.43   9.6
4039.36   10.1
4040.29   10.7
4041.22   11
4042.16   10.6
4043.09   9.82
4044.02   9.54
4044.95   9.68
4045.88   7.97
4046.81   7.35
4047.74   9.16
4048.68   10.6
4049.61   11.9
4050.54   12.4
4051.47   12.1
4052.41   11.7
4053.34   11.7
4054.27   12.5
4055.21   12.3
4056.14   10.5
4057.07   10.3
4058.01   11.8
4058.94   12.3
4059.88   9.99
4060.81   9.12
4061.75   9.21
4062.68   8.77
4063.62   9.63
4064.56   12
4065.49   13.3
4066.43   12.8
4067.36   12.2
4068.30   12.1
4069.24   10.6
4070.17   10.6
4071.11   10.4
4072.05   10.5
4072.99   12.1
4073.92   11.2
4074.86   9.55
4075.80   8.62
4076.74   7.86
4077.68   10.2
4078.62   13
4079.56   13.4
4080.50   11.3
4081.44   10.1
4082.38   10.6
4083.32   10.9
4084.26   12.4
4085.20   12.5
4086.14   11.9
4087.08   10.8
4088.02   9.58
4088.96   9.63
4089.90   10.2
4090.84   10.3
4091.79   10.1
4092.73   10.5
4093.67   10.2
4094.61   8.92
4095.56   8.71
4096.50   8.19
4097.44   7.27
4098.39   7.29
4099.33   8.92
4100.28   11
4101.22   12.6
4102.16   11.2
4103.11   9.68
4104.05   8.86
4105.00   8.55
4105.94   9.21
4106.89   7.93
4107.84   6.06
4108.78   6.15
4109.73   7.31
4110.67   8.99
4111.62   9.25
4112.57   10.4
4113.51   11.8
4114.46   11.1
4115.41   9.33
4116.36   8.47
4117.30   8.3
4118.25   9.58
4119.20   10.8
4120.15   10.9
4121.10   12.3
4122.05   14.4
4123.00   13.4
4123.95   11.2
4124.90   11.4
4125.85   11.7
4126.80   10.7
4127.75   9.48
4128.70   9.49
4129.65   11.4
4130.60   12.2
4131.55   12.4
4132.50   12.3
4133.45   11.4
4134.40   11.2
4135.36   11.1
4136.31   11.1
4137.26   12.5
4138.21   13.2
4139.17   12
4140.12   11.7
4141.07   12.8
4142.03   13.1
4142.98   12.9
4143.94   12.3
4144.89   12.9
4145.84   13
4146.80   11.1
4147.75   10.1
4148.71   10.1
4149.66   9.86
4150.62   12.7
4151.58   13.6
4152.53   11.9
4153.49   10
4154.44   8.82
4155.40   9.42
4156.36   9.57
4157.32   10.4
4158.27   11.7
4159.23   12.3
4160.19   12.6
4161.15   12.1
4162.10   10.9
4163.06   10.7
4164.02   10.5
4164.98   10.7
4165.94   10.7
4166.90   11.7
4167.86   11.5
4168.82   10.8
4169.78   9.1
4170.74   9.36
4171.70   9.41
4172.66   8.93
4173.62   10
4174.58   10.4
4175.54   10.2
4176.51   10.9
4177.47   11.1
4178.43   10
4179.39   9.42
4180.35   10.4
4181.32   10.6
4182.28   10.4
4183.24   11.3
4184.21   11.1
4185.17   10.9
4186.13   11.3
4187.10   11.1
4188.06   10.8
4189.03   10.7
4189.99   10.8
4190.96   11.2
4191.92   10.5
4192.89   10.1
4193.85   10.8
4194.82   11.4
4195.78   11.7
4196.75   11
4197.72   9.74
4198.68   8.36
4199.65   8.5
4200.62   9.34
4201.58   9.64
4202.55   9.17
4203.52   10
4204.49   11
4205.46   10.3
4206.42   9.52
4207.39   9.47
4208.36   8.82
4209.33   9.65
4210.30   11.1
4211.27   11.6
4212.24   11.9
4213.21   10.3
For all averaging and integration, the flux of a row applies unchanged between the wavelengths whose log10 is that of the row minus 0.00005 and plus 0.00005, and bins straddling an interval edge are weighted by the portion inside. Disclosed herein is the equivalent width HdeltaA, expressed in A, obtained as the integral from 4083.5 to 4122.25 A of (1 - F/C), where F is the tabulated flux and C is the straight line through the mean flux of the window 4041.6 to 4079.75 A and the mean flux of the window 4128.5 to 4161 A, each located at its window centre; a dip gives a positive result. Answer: 4.8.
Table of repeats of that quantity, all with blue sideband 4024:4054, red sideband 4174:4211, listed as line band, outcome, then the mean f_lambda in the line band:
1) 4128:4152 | -3.11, 11.8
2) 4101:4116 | 1.91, 9.21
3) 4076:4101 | 0.90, 10.2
